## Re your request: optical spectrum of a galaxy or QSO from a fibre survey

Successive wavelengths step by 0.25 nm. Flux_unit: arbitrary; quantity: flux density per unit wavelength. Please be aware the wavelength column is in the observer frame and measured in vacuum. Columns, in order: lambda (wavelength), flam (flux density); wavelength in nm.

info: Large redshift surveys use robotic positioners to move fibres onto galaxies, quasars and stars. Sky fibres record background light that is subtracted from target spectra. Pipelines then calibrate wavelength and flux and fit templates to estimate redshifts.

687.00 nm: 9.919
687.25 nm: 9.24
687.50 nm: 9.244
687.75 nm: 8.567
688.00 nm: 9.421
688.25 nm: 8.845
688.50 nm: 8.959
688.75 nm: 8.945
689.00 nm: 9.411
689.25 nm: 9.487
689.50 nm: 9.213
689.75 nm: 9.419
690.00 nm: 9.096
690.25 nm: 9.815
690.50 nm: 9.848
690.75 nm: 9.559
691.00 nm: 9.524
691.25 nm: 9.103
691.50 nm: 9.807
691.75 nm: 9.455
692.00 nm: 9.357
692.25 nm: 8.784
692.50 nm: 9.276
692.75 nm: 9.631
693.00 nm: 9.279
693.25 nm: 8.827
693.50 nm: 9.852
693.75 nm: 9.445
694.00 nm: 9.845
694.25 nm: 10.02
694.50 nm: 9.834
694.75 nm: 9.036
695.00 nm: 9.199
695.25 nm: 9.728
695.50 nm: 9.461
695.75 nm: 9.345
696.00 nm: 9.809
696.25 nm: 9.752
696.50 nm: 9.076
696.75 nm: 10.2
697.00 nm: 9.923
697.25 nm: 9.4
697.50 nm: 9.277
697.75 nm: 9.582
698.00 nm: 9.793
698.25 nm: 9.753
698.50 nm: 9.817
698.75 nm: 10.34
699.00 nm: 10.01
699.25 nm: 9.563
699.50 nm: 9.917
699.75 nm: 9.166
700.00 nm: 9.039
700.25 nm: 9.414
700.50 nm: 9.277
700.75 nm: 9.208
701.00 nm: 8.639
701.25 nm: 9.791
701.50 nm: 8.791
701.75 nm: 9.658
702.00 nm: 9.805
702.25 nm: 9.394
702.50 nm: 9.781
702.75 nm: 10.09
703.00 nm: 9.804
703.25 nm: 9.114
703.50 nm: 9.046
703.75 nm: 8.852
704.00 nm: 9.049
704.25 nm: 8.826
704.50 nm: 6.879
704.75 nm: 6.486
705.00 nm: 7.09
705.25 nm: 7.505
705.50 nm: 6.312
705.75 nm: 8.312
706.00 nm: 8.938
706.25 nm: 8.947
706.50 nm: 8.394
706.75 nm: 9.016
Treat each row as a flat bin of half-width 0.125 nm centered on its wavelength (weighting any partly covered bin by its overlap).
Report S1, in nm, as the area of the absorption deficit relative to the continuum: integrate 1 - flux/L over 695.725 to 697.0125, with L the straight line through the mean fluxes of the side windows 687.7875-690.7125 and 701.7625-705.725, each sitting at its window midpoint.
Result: -0.11 nm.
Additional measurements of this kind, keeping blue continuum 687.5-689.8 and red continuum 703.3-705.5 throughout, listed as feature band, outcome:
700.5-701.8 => -0.16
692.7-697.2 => -0.48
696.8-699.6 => -0.46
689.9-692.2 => -0.14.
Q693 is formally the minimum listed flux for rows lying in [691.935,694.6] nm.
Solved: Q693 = 8.784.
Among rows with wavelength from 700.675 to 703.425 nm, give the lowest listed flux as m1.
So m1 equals 8.639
